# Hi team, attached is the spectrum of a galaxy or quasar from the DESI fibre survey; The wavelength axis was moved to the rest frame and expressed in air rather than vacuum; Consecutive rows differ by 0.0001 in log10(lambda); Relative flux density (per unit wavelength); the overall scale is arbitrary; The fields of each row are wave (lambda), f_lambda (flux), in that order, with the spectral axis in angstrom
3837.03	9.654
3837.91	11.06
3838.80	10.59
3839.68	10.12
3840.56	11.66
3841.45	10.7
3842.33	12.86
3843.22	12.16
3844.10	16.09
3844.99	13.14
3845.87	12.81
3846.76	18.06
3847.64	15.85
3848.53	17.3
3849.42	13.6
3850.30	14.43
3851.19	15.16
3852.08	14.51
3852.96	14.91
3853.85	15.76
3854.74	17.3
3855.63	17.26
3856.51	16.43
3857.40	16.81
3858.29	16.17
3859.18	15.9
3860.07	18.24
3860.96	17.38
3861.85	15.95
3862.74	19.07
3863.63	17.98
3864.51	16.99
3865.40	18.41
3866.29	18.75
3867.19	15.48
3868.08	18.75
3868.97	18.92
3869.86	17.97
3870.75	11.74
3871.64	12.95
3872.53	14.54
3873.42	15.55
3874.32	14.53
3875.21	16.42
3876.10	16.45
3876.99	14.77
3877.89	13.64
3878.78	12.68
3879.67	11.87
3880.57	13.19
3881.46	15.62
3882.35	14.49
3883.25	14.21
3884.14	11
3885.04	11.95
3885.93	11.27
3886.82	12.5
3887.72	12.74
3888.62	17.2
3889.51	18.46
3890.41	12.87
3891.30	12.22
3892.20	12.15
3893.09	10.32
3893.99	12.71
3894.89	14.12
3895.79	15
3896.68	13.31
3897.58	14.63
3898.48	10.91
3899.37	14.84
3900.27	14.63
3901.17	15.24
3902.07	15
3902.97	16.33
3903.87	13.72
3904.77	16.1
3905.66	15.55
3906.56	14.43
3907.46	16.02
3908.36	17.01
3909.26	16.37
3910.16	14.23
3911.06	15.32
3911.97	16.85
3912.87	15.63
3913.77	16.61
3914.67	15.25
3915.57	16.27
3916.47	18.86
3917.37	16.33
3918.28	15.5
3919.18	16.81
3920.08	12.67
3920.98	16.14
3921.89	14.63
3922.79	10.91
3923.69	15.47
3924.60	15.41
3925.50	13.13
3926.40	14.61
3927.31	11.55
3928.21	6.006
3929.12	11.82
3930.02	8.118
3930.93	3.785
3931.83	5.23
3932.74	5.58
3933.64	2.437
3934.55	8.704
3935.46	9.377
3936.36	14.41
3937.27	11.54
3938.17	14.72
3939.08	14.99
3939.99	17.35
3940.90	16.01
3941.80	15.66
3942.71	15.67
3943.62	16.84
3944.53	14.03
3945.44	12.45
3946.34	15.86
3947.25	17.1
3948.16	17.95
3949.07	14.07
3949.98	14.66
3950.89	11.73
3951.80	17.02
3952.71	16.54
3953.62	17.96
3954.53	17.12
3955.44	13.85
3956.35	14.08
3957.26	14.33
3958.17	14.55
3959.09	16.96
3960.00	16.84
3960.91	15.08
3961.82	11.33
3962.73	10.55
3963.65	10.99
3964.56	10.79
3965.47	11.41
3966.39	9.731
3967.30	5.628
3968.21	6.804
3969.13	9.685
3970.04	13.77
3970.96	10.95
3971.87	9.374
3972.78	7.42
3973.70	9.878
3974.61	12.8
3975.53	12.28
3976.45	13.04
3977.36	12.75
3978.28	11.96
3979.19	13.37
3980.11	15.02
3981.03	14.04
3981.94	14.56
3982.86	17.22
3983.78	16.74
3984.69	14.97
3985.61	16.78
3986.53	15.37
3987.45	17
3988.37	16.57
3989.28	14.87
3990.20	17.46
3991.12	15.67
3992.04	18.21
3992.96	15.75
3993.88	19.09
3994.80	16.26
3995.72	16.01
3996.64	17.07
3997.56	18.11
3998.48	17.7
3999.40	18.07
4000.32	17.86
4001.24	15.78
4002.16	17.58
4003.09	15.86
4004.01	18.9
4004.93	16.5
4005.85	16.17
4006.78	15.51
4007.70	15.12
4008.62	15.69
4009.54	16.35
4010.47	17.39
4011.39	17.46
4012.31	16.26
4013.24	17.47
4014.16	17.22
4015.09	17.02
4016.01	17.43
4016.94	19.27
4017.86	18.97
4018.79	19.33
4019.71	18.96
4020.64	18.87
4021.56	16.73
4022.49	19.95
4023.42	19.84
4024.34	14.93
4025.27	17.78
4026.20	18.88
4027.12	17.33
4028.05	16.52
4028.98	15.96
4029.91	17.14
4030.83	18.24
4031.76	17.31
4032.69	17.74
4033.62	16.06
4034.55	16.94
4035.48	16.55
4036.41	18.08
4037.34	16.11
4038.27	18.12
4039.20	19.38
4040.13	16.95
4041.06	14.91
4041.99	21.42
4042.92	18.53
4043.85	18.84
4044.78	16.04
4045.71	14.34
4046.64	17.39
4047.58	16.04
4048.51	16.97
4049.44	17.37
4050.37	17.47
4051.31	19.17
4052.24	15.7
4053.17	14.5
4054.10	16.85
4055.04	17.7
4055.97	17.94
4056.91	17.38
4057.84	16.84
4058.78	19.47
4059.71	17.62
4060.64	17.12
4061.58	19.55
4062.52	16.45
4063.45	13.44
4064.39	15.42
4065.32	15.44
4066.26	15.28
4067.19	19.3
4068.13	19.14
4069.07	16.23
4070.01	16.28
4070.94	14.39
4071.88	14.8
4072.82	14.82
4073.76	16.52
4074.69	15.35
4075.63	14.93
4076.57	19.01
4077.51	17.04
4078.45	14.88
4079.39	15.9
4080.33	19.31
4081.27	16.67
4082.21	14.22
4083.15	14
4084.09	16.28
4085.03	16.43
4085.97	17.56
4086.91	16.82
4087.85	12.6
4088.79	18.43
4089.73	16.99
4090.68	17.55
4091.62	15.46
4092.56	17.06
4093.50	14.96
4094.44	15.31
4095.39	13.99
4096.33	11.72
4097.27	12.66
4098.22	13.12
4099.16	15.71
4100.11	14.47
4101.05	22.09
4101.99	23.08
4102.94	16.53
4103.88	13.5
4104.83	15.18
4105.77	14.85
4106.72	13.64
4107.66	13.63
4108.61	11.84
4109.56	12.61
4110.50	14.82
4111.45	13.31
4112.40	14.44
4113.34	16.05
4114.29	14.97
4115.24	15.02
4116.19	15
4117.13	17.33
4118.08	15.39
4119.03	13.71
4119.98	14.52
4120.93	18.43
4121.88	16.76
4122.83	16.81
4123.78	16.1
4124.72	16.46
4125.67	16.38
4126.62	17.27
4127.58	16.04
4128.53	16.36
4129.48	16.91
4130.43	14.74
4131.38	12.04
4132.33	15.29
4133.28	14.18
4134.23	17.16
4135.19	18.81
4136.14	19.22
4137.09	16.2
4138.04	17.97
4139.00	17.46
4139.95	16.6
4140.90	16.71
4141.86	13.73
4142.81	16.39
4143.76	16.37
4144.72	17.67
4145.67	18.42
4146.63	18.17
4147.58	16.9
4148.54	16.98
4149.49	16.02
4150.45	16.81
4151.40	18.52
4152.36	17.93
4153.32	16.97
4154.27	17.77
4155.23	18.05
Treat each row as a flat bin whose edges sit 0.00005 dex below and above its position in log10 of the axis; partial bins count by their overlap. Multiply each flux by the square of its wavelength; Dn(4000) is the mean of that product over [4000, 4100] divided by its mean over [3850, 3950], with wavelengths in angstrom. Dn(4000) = 1.25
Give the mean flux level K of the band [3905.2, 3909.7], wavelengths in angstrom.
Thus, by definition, 15.9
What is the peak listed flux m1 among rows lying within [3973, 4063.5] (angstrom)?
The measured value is 21.42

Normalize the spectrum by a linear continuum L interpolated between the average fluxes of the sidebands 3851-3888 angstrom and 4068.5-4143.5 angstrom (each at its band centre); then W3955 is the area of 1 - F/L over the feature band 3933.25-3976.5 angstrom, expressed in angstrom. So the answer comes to 6.9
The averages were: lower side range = 15.4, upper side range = 15.8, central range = 13.1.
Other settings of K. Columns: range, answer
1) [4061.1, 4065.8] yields 16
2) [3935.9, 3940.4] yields 14.6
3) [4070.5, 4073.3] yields 14.6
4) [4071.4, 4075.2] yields 15.4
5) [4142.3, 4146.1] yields 17.2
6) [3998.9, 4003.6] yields 17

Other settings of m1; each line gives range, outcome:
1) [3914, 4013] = 19.09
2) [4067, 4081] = 19.31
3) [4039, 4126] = 23.08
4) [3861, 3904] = 19.07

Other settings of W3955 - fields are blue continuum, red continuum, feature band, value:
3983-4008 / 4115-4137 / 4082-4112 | 1.7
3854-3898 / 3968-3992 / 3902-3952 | 1.9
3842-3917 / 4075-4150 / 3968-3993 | 2.8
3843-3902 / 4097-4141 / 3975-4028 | -4.2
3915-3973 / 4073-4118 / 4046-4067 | -2.8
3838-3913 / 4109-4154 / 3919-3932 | 2.8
